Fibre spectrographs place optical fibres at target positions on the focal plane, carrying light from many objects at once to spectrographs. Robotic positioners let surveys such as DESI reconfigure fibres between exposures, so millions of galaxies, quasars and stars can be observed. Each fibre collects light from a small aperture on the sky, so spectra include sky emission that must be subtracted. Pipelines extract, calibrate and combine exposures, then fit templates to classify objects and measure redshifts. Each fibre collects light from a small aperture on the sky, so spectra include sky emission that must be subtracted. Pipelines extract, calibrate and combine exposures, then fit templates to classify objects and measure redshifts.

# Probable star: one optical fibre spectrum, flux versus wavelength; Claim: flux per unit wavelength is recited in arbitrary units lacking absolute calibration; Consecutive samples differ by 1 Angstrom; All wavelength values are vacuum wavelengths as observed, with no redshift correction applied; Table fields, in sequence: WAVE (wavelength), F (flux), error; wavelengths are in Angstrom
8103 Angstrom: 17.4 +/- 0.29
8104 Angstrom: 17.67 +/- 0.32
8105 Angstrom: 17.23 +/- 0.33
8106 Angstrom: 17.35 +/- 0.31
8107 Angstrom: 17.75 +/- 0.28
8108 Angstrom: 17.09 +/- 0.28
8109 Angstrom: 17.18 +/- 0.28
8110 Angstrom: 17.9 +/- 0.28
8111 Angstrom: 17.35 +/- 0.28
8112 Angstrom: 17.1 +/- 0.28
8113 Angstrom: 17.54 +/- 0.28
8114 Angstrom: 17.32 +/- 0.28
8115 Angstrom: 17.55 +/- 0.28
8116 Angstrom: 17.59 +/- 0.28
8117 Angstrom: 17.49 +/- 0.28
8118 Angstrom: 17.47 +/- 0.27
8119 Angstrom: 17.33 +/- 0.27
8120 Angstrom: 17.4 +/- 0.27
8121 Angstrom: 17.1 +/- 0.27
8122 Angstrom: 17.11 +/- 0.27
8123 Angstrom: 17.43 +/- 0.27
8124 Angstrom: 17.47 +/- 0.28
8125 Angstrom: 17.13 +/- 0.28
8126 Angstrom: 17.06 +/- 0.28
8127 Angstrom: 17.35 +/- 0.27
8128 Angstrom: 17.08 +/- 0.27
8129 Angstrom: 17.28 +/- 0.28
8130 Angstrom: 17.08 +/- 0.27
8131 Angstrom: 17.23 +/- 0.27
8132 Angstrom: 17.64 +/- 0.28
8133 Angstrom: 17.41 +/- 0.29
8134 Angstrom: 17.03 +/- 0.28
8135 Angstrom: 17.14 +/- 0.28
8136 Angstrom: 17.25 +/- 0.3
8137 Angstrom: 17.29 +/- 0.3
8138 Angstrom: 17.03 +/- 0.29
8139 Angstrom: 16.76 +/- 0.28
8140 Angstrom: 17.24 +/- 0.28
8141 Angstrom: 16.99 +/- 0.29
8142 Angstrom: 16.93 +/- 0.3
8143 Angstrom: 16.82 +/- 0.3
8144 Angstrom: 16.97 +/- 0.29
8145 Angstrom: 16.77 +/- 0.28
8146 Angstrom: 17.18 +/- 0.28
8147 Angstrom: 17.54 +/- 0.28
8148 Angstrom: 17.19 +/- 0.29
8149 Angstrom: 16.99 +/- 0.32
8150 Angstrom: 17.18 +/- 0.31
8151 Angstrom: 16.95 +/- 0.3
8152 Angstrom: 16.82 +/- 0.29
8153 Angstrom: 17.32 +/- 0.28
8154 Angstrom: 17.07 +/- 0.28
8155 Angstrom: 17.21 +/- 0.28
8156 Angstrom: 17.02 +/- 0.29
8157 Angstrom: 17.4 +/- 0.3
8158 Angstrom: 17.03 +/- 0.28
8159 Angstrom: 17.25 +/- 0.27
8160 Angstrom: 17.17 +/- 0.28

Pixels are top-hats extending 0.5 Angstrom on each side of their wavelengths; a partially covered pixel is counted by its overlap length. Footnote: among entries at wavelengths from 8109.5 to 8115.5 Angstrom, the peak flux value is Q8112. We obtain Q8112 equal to 17.9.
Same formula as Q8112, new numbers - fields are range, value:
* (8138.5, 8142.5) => 17.24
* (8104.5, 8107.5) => 17.75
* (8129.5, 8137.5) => 17.64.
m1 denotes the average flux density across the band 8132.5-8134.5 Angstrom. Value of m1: 17.2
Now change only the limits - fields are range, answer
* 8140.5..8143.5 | 16.9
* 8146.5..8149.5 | 17.2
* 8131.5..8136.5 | 17.3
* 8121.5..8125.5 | 17.3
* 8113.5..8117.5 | 17.5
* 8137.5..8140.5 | 17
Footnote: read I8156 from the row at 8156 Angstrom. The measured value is 17.02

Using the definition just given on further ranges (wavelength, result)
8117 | 17.49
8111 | 17.35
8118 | 17.47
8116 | 17.59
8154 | 17.07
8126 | 17.06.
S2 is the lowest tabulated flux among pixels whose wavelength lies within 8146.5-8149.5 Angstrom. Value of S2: 16.99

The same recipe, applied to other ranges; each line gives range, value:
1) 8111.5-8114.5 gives 17.1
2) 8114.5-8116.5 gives 17.55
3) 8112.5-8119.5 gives 17.32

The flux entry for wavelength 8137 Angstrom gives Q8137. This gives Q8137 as 17.29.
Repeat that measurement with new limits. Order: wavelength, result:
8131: 17.23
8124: 17.47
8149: 16.99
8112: 17.1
